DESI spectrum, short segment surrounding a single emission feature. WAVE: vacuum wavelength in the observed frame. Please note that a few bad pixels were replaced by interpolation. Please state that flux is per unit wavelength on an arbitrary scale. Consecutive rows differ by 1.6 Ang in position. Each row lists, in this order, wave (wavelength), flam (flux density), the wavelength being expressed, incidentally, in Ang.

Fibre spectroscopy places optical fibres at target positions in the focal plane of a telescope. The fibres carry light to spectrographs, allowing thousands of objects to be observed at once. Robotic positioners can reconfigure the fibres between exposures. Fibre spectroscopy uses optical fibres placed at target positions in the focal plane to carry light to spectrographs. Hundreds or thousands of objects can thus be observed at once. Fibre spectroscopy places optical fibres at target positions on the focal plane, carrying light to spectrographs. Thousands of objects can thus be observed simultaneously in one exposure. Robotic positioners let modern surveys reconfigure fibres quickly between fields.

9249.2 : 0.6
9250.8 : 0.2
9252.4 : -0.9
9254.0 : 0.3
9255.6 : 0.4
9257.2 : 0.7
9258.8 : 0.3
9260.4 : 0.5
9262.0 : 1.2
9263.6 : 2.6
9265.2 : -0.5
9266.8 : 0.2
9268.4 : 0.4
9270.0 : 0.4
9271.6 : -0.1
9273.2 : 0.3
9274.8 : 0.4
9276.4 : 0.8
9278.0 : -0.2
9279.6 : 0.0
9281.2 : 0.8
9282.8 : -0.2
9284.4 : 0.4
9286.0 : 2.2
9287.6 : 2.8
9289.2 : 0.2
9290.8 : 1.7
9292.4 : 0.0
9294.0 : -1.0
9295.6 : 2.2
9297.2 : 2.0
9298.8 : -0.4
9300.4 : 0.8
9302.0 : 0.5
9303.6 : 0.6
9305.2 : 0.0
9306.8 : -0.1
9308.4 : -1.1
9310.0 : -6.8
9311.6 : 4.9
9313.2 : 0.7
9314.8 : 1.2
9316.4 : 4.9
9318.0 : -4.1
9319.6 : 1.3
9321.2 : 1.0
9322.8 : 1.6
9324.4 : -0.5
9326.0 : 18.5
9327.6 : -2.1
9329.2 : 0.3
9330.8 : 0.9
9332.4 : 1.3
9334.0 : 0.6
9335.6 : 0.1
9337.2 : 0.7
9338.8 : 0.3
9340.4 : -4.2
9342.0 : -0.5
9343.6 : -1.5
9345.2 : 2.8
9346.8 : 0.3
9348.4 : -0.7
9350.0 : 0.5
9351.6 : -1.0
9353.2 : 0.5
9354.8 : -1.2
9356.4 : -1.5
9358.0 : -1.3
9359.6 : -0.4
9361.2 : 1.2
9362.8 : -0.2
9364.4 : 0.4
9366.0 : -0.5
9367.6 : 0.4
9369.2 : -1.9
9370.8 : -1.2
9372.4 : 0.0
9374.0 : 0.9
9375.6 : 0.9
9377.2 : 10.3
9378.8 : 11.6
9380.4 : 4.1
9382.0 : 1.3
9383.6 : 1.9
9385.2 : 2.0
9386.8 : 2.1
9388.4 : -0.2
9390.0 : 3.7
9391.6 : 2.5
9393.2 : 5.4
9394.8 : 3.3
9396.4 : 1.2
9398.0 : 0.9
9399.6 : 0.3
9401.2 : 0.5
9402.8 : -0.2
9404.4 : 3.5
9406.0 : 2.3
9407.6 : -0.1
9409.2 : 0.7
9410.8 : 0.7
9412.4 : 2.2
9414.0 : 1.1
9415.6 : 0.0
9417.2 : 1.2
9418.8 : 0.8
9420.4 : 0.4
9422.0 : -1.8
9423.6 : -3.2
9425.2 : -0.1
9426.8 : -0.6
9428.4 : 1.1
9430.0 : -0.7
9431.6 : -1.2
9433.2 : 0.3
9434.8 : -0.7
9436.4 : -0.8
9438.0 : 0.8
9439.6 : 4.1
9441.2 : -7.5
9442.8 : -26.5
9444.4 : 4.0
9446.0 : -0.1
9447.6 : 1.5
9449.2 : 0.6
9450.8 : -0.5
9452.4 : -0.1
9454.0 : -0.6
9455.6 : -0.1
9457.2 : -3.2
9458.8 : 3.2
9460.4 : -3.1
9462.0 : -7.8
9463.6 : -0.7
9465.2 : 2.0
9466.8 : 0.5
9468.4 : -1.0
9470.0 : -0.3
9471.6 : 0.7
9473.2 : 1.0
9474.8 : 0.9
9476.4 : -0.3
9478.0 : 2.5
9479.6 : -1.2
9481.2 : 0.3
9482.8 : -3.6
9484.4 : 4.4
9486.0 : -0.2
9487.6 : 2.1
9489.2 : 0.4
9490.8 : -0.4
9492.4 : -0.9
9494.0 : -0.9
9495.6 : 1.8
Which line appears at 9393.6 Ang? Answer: H-beta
